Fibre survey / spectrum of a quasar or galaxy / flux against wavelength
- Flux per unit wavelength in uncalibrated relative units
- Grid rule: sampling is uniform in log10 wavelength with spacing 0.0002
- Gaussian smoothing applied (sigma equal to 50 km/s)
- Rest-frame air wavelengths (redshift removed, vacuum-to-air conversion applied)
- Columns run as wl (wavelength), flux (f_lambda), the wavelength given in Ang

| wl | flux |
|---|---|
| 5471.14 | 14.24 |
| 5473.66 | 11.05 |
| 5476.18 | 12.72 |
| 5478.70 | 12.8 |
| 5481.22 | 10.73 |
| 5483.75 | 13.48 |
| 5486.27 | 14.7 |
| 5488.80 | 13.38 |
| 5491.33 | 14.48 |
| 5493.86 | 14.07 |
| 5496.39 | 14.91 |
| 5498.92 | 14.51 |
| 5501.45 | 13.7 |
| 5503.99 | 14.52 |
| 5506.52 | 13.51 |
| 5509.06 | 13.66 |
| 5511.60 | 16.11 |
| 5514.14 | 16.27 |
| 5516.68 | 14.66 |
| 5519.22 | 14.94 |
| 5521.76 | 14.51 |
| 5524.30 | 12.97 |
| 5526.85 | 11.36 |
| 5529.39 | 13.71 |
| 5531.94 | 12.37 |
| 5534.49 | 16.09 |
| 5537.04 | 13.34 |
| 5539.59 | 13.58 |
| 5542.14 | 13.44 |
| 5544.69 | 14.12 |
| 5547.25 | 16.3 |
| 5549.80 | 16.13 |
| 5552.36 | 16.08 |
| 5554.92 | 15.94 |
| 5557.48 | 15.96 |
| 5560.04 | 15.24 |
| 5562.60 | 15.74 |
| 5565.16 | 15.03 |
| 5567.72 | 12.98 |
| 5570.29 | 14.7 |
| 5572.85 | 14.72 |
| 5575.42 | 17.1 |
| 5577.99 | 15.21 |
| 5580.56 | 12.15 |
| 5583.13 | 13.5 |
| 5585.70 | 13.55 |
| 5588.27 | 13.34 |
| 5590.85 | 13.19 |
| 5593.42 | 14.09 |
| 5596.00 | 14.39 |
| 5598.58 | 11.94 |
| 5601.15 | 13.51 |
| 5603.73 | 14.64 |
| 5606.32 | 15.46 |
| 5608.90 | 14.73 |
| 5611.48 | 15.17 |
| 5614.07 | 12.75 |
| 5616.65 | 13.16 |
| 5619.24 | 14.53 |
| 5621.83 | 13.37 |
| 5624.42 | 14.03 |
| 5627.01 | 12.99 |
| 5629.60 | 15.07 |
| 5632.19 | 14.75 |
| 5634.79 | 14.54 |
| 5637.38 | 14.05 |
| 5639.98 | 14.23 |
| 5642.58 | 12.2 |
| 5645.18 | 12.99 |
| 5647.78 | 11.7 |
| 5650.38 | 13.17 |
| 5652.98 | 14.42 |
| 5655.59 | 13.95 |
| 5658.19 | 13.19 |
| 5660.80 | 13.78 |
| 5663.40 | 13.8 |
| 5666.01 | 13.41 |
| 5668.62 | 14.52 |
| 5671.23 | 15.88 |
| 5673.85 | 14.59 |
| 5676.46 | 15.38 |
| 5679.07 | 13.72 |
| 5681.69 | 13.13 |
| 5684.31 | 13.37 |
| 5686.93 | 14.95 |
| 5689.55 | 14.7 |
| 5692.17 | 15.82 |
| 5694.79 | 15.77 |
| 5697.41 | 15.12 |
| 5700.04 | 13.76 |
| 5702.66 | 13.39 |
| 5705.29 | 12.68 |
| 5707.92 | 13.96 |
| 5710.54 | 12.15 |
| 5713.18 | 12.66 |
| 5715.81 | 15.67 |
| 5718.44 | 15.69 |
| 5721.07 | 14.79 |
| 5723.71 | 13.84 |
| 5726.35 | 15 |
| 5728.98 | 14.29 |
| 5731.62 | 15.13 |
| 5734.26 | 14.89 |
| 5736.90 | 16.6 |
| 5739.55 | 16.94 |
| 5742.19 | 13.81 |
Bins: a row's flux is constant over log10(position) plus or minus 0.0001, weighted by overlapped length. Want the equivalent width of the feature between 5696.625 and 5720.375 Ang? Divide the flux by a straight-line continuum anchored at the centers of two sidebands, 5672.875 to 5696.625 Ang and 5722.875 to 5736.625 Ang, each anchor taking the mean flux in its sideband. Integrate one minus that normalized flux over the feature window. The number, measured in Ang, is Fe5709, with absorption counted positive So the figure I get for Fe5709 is 1.3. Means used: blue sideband 14.6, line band 13.9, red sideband 14.8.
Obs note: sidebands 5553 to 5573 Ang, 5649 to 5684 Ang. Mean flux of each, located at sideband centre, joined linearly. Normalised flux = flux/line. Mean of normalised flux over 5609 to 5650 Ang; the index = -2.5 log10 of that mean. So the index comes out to 0.05 mag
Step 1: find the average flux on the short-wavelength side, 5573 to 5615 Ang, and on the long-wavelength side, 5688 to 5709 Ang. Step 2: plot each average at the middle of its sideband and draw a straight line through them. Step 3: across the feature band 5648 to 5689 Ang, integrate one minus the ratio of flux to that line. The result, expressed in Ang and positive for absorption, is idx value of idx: 0.80 Ang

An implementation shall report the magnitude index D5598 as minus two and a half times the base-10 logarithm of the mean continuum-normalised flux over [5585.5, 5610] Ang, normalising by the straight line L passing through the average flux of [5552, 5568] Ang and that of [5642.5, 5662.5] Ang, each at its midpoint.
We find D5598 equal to 0.047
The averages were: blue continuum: 15.4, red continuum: 13.3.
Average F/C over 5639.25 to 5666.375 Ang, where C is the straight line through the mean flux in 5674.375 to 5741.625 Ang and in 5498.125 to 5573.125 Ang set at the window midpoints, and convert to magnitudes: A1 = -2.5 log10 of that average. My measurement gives 0.09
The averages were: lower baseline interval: 14.5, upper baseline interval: 14.5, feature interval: 13.3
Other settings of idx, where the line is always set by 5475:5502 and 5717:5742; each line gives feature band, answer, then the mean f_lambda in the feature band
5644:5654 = 1.11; 13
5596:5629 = 1.16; 13.9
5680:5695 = 0.39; 14.5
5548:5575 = -2.41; 15.3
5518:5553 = -0.68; 14.2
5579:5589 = 0.73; 13.2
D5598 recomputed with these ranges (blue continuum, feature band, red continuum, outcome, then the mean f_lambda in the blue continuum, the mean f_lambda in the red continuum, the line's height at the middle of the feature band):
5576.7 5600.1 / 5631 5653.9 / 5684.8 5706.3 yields 0.04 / 13.5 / 14.5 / 14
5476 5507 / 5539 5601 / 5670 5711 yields -0.04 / 13.7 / 14.3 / 13.9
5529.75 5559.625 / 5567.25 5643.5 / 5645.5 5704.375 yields 0.04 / 14.8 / 14.1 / 14.5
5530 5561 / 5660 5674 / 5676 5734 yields 0.01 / 14.9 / 14.3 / 14.4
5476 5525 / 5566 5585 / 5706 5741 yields 0.00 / 14.1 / 14.7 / 14.3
